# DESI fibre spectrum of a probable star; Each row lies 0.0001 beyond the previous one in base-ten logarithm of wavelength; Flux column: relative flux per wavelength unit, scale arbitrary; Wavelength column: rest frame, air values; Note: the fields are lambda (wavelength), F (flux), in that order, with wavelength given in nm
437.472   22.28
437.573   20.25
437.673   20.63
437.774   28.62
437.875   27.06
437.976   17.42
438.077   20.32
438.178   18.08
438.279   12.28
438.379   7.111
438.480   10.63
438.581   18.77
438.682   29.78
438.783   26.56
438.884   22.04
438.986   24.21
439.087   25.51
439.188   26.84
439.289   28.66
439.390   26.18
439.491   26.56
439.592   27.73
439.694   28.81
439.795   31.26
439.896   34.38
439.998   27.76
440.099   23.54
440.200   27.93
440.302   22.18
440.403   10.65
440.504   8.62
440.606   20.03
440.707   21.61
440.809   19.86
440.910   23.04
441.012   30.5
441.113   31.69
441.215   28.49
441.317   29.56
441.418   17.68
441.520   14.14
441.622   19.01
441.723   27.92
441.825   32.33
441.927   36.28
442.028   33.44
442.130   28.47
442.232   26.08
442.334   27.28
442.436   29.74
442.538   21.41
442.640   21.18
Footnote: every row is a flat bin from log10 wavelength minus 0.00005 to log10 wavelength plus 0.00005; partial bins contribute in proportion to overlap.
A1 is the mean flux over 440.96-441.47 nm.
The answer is 27.5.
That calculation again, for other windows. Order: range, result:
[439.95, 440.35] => 25.4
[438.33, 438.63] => 12.2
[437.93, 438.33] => 17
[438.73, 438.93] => 24.4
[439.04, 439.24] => 26.2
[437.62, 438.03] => 23.4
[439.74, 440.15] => 29.3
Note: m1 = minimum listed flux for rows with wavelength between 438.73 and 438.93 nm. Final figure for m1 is 22.04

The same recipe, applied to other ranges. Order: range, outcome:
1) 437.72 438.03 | 17.42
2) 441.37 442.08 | 14.14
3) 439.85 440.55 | 8.62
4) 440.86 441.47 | 17.68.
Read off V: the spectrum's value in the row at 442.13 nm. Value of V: 28.47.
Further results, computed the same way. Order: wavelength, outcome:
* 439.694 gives 28.81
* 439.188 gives 26.84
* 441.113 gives 31.69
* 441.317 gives 29.56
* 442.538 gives 21.41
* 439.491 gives 26.56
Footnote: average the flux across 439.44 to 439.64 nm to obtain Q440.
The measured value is 27.2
